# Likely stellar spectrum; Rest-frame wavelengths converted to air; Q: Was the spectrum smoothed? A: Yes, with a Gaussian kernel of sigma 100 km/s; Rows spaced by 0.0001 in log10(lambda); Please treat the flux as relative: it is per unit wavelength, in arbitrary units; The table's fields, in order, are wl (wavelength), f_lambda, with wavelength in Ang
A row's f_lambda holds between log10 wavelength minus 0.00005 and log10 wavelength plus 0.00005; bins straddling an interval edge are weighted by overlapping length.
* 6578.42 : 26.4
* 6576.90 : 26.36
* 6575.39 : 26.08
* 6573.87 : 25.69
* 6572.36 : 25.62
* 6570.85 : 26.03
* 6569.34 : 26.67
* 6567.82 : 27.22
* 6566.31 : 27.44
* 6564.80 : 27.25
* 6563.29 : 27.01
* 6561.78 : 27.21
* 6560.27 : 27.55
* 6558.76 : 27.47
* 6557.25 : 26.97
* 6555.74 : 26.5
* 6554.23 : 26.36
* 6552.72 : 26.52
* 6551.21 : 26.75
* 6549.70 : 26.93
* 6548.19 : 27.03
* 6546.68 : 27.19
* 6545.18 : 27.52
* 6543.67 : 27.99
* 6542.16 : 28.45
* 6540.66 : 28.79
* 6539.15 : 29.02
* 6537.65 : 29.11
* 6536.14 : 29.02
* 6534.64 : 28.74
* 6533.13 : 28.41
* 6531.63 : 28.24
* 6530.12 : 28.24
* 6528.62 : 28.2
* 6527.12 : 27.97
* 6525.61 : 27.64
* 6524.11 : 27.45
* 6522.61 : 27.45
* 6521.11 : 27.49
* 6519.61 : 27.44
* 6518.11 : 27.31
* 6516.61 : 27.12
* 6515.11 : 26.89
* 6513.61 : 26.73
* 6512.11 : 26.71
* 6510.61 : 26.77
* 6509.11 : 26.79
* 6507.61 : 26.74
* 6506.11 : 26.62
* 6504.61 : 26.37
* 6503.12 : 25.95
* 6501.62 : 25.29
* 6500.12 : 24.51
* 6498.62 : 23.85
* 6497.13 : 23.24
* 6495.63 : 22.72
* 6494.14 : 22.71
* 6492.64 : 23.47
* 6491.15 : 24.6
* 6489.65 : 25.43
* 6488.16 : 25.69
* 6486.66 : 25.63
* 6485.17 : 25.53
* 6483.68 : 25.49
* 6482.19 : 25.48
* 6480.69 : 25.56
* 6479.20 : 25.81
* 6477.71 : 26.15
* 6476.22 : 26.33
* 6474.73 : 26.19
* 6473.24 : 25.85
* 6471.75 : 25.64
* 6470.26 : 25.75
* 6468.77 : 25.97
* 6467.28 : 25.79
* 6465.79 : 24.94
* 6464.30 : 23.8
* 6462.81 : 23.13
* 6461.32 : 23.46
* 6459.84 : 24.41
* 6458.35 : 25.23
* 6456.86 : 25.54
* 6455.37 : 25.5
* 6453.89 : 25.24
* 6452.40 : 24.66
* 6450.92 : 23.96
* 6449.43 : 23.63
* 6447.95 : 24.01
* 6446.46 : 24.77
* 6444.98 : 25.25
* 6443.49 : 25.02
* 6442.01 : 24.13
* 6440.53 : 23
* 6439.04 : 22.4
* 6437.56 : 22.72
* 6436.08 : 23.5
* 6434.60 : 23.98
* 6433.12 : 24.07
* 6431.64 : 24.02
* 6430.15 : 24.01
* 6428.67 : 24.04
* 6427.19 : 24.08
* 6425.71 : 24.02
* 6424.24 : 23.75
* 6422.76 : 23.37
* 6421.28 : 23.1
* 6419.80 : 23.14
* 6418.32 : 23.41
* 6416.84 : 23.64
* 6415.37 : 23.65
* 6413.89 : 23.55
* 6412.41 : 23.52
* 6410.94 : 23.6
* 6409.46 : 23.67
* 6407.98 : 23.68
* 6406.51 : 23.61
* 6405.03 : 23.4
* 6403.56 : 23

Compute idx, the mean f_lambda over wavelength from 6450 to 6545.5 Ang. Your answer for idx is 26.1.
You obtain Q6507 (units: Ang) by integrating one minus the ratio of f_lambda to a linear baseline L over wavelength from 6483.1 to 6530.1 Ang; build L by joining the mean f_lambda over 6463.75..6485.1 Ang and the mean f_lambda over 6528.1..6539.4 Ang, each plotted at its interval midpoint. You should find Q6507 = 2.1 Ang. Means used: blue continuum 25.6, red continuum 28.6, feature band 26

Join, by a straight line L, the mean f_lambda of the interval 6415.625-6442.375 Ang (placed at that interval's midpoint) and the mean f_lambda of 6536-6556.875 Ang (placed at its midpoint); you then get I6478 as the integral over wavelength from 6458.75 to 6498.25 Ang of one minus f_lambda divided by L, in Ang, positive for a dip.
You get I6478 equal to 0.5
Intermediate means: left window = 23.6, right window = 27.6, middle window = 24.9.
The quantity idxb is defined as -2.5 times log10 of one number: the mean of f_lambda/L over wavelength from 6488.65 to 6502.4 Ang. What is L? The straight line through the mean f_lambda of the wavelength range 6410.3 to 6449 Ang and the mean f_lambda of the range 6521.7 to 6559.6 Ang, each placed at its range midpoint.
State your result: 0.09 mag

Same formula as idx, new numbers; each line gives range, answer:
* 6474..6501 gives 24.9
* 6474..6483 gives 25.9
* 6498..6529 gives 26.7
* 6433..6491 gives 24.8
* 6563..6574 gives 26.7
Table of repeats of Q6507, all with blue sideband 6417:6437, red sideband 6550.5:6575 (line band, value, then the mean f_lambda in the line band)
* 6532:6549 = -1.3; 28.3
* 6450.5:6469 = -0.2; 24.7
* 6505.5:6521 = -0.8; 26.9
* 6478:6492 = -0.3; 25.5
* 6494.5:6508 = 0.2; 24.9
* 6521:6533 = -0.9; 27.9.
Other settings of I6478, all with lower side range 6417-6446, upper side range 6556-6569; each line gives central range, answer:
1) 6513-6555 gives -2.00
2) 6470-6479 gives -0.40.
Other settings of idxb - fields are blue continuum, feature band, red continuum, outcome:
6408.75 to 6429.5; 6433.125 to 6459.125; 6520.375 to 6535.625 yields 0.02 mag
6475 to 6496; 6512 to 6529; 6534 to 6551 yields -0.02 mag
